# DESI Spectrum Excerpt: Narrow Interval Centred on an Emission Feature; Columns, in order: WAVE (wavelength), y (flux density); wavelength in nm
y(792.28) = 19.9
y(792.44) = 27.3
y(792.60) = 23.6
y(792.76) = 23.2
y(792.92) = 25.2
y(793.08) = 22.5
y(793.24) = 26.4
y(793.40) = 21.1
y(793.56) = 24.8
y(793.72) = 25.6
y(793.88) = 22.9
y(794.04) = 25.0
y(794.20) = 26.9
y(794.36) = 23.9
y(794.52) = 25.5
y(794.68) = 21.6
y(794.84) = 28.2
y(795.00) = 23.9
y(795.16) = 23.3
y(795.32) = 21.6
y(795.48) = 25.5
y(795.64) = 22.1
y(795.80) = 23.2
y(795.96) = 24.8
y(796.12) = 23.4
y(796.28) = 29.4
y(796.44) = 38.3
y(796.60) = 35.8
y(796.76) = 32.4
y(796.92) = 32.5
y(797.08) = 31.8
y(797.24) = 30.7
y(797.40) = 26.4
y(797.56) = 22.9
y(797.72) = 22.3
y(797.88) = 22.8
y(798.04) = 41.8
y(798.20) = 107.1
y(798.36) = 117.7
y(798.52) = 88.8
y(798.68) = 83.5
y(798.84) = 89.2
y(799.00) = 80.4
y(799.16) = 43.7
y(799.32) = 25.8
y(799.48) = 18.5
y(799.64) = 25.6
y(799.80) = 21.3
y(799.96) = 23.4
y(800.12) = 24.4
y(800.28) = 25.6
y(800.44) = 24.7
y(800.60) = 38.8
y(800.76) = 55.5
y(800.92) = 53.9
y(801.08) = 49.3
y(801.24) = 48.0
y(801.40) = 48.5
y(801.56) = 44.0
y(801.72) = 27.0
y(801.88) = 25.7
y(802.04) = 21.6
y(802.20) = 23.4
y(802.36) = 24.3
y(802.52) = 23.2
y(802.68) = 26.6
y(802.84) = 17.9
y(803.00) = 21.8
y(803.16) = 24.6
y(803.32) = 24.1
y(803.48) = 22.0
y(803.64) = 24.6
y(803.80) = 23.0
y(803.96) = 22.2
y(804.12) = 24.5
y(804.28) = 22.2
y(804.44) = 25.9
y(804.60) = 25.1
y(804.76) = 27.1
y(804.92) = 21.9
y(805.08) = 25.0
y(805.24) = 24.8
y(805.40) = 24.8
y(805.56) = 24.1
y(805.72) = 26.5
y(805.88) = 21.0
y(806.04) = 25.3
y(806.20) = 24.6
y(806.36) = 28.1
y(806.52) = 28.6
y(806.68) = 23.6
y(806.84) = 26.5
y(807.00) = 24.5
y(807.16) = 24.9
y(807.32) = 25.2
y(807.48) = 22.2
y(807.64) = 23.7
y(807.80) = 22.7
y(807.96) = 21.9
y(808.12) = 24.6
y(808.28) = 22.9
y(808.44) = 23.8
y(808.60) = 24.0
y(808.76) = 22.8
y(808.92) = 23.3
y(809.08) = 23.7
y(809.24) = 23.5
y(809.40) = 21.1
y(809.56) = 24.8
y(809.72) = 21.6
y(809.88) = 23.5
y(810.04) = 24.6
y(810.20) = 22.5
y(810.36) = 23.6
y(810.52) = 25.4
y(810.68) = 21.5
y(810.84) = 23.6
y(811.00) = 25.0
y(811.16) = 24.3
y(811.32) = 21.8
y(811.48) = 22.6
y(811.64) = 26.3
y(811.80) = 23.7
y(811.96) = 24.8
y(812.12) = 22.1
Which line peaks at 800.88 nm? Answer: [N II] 6583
